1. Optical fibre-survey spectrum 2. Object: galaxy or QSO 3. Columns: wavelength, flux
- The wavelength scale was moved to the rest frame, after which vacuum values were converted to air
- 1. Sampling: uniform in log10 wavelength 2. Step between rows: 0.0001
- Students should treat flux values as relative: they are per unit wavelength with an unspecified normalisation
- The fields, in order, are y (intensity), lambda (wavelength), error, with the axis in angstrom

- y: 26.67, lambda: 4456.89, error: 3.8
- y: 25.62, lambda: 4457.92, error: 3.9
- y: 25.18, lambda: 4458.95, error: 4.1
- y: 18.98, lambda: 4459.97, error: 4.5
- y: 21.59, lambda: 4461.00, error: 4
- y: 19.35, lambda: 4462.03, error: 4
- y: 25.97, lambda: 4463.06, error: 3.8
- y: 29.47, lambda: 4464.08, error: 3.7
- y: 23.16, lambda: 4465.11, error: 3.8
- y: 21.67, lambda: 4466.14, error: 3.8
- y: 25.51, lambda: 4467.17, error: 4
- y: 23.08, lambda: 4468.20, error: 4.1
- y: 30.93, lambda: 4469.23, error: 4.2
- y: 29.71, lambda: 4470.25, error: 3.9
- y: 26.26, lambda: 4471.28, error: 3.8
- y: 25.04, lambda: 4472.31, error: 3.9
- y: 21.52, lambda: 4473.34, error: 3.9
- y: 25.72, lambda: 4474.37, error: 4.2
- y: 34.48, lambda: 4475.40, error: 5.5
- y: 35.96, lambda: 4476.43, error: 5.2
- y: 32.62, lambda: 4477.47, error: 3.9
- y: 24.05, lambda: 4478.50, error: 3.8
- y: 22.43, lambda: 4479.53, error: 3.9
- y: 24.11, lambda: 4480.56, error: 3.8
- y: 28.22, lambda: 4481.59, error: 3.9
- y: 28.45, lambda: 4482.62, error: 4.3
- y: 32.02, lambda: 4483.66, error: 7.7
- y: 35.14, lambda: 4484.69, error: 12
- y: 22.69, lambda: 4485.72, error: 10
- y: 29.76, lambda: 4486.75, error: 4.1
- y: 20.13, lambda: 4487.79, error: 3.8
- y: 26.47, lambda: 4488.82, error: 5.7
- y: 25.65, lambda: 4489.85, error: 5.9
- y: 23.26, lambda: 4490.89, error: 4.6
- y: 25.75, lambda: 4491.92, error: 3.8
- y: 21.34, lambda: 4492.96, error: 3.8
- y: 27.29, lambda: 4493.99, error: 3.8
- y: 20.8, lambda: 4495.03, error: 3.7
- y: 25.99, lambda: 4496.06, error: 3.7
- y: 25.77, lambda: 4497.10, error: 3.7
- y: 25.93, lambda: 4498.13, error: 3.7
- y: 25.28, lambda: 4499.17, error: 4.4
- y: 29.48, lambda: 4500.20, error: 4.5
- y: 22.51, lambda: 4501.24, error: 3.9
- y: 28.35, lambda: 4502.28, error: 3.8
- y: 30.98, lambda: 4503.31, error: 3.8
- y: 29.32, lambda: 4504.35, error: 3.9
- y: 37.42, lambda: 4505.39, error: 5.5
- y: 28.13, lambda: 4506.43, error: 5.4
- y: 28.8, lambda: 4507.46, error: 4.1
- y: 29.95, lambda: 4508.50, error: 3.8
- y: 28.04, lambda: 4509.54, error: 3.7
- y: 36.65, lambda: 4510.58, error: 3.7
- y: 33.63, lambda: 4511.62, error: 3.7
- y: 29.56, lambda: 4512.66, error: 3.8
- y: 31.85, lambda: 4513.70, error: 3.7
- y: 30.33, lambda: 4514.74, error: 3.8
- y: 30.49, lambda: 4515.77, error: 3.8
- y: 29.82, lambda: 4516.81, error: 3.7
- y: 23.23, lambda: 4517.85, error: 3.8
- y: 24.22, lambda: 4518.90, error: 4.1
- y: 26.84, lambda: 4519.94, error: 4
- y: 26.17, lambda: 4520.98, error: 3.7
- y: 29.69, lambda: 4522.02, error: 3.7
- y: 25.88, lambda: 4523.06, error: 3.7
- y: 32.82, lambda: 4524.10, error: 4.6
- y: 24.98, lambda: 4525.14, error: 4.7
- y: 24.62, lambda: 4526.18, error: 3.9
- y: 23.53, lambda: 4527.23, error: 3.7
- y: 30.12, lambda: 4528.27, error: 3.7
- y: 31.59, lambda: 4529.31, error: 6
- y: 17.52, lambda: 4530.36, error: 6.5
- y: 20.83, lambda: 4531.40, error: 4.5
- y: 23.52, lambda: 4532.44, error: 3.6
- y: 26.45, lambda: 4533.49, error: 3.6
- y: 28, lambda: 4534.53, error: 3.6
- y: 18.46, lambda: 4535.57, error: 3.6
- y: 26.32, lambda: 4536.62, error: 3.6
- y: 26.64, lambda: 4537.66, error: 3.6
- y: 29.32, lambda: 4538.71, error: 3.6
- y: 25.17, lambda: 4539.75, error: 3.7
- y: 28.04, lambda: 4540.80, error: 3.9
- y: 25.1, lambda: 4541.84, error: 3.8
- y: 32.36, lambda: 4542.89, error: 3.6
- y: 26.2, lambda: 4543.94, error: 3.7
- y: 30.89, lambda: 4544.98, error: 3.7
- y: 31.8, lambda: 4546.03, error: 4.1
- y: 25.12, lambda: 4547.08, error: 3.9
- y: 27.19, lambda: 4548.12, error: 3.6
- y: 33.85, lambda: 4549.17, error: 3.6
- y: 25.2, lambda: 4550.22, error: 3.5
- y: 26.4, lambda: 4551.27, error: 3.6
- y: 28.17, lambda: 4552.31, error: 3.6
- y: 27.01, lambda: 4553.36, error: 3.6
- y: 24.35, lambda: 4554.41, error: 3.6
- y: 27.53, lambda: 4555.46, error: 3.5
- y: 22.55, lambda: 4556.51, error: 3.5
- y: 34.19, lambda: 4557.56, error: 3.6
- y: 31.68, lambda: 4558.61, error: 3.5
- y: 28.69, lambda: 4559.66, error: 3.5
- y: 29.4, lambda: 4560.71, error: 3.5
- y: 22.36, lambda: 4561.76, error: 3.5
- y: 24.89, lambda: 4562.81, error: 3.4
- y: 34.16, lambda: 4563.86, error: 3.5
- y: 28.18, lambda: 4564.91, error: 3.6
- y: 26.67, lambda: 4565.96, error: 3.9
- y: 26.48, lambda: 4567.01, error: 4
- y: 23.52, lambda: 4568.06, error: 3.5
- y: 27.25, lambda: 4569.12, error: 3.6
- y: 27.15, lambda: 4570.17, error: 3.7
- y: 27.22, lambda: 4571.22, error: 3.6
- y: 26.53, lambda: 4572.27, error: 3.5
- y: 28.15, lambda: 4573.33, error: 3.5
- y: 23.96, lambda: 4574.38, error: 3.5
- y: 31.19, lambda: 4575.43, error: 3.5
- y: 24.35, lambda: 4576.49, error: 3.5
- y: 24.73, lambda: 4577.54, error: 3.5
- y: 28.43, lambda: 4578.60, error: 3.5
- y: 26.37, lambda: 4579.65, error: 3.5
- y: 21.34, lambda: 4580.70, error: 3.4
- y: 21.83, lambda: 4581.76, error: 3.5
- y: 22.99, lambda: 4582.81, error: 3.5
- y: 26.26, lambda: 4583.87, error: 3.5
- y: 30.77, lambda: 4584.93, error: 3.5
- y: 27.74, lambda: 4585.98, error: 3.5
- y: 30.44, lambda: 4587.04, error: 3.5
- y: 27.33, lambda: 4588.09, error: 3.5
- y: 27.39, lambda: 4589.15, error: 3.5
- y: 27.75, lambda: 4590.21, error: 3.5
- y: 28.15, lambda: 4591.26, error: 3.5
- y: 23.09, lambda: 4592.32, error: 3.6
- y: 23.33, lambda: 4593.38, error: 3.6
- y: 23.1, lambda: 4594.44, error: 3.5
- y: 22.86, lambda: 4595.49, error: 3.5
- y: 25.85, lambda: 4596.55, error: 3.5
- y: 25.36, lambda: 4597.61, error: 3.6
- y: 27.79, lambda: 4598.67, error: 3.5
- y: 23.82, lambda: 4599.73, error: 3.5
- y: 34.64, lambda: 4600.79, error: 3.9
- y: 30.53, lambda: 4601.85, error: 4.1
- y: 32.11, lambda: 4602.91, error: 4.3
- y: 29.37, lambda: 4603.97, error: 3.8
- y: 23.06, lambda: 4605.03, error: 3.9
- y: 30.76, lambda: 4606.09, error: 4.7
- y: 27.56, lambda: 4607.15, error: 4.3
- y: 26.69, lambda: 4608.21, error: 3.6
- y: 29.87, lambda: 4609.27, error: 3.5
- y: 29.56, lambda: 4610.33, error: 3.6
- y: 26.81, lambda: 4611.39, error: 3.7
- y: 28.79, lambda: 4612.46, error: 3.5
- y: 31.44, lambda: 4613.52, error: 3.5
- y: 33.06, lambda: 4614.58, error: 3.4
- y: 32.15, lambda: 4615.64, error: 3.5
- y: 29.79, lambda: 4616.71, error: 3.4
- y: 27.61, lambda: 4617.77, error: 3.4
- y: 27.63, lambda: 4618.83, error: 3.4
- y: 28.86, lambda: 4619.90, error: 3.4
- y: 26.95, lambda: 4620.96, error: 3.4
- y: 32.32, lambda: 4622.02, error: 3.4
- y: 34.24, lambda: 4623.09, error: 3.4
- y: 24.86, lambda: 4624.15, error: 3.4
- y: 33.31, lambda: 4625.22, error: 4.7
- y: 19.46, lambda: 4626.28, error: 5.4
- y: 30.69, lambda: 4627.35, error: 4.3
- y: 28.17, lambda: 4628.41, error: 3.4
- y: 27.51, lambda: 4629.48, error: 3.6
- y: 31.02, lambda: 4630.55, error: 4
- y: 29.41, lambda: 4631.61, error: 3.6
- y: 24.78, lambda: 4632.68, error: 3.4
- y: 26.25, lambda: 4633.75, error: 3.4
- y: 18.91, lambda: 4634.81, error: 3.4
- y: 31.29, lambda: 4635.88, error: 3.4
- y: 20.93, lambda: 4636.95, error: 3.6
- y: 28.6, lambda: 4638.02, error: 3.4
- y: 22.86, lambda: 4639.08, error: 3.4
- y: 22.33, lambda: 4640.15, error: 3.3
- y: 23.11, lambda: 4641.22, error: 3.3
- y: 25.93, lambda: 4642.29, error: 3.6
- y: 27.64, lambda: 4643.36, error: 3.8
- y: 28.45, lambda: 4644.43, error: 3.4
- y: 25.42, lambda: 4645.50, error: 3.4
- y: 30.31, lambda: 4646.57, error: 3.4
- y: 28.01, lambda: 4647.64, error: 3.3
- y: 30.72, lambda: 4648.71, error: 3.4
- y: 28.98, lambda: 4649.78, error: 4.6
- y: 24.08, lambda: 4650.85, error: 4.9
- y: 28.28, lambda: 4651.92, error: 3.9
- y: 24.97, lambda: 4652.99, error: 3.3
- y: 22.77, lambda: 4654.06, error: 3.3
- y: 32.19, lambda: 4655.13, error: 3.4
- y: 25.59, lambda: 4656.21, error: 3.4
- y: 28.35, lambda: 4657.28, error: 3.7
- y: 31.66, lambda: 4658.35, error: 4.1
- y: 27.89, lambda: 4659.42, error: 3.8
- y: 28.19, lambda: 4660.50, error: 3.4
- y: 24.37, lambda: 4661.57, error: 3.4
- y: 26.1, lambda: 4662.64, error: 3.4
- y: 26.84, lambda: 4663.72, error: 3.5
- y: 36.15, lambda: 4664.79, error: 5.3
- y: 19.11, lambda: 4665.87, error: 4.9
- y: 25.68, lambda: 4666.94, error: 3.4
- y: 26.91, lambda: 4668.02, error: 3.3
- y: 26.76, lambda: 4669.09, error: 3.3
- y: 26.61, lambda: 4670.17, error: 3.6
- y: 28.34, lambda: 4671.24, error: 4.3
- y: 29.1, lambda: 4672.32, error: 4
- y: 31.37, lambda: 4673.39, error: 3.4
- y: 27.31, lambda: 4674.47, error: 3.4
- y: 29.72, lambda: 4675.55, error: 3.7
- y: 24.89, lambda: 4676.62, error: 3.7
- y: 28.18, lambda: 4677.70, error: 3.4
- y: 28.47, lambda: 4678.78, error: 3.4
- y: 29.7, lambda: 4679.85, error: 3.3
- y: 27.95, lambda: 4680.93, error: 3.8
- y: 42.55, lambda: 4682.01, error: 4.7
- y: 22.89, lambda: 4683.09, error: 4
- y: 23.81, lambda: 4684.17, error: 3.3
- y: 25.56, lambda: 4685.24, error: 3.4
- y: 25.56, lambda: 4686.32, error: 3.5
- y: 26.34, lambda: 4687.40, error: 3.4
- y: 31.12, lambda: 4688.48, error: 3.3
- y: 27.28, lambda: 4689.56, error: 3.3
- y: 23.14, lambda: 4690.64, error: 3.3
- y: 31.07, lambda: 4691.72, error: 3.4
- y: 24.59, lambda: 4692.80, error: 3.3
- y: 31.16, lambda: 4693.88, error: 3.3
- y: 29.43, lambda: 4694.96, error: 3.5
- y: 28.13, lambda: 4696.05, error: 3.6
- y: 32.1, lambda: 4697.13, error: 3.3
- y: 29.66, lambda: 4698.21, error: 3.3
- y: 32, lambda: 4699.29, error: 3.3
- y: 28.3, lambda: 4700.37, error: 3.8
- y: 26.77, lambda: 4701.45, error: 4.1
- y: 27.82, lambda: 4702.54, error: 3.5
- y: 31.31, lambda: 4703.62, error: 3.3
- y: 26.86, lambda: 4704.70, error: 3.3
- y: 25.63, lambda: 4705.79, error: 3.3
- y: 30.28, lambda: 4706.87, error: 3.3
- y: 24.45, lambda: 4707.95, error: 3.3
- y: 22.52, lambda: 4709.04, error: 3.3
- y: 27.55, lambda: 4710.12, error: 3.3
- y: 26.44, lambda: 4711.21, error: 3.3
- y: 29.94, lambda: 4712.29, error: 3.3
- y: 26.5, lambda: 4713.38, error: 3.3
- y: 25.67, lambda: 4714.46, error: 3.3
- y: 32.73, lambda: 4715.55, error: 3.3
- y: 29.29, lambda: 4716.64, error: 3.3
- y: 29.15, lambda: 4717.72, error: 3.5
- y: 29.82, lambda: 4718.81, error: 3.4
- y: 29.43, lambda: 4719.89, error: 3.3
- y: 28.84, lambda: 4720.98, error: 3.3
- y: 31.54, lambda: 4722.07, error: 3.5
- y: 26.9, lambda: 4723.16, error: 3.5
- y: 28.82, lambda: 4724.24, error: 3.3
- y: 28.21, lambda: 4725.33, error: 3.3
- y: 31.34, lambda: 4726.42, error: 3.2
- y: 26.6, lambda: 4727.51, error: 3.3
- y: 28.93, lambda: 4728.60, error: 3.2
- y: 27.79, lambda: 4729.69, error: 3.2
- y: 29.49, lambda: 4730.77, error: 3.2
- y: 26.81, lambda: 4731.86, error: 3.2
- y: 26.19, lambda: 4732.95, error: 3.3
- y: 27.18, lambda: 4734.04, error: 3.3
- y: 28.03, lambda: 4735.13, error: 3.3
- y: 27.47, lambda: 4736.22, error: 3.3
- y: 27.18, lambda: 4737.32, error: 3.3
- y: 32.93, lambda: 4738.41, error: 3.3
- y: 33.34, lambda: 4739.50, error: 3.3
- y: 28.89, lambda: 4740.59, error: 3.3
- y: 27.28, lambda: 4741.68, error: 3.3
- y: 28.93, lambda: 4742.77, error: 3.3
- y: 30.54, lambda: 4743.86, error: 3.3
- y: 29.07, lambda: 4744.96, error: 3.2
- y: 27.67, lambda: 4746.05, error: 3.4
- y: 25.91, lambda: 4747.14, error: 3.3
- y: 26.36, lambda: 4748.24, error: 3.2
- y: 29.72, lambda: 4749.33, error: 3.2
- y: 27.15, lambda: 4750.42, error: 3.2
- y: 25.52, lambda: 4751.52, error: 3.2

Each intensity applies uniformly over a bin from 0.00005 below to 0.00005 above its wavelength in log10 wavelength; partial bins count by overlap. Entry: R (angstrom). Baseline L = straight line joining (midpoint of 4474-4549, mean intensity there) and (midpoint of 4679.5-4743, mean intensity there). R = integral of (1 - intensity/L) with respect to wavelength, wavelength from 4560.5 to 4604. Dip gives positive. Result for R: 1.7 angstrom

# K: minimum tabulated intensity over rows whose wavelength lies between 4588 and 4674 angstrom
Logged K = 18.91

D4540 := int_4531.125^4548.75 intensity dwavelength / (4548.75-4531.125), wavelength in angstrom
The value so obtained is 26.7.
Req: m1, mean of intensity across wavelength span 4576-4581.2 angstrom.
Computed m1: 25.1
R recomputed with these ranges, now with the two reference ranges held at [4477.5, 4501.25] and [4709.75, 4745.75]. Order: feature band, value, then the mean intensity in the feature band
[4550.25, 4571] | -0.42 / 27.4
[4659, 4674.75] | 0.37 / 27.4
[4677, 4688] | 0.06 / 28.1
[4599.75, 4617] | -1.40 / 29.6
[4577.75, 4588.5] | 0.31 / 26.3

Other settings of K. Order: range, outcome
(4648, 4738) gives 19.11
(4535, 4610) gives 18.46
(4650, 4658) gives 22.77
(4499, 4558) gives 17.52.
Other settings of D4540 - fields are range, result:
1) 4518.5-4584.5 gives 26.7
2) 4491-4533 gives 27.4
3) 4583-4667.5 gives 27.5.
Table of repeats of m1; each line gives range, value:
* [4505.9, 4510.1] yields 28.8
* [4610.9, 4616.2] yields 30.4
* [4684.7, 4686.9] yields 25.6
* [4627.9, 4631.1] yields 28.9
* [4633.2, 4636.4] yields 25.5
